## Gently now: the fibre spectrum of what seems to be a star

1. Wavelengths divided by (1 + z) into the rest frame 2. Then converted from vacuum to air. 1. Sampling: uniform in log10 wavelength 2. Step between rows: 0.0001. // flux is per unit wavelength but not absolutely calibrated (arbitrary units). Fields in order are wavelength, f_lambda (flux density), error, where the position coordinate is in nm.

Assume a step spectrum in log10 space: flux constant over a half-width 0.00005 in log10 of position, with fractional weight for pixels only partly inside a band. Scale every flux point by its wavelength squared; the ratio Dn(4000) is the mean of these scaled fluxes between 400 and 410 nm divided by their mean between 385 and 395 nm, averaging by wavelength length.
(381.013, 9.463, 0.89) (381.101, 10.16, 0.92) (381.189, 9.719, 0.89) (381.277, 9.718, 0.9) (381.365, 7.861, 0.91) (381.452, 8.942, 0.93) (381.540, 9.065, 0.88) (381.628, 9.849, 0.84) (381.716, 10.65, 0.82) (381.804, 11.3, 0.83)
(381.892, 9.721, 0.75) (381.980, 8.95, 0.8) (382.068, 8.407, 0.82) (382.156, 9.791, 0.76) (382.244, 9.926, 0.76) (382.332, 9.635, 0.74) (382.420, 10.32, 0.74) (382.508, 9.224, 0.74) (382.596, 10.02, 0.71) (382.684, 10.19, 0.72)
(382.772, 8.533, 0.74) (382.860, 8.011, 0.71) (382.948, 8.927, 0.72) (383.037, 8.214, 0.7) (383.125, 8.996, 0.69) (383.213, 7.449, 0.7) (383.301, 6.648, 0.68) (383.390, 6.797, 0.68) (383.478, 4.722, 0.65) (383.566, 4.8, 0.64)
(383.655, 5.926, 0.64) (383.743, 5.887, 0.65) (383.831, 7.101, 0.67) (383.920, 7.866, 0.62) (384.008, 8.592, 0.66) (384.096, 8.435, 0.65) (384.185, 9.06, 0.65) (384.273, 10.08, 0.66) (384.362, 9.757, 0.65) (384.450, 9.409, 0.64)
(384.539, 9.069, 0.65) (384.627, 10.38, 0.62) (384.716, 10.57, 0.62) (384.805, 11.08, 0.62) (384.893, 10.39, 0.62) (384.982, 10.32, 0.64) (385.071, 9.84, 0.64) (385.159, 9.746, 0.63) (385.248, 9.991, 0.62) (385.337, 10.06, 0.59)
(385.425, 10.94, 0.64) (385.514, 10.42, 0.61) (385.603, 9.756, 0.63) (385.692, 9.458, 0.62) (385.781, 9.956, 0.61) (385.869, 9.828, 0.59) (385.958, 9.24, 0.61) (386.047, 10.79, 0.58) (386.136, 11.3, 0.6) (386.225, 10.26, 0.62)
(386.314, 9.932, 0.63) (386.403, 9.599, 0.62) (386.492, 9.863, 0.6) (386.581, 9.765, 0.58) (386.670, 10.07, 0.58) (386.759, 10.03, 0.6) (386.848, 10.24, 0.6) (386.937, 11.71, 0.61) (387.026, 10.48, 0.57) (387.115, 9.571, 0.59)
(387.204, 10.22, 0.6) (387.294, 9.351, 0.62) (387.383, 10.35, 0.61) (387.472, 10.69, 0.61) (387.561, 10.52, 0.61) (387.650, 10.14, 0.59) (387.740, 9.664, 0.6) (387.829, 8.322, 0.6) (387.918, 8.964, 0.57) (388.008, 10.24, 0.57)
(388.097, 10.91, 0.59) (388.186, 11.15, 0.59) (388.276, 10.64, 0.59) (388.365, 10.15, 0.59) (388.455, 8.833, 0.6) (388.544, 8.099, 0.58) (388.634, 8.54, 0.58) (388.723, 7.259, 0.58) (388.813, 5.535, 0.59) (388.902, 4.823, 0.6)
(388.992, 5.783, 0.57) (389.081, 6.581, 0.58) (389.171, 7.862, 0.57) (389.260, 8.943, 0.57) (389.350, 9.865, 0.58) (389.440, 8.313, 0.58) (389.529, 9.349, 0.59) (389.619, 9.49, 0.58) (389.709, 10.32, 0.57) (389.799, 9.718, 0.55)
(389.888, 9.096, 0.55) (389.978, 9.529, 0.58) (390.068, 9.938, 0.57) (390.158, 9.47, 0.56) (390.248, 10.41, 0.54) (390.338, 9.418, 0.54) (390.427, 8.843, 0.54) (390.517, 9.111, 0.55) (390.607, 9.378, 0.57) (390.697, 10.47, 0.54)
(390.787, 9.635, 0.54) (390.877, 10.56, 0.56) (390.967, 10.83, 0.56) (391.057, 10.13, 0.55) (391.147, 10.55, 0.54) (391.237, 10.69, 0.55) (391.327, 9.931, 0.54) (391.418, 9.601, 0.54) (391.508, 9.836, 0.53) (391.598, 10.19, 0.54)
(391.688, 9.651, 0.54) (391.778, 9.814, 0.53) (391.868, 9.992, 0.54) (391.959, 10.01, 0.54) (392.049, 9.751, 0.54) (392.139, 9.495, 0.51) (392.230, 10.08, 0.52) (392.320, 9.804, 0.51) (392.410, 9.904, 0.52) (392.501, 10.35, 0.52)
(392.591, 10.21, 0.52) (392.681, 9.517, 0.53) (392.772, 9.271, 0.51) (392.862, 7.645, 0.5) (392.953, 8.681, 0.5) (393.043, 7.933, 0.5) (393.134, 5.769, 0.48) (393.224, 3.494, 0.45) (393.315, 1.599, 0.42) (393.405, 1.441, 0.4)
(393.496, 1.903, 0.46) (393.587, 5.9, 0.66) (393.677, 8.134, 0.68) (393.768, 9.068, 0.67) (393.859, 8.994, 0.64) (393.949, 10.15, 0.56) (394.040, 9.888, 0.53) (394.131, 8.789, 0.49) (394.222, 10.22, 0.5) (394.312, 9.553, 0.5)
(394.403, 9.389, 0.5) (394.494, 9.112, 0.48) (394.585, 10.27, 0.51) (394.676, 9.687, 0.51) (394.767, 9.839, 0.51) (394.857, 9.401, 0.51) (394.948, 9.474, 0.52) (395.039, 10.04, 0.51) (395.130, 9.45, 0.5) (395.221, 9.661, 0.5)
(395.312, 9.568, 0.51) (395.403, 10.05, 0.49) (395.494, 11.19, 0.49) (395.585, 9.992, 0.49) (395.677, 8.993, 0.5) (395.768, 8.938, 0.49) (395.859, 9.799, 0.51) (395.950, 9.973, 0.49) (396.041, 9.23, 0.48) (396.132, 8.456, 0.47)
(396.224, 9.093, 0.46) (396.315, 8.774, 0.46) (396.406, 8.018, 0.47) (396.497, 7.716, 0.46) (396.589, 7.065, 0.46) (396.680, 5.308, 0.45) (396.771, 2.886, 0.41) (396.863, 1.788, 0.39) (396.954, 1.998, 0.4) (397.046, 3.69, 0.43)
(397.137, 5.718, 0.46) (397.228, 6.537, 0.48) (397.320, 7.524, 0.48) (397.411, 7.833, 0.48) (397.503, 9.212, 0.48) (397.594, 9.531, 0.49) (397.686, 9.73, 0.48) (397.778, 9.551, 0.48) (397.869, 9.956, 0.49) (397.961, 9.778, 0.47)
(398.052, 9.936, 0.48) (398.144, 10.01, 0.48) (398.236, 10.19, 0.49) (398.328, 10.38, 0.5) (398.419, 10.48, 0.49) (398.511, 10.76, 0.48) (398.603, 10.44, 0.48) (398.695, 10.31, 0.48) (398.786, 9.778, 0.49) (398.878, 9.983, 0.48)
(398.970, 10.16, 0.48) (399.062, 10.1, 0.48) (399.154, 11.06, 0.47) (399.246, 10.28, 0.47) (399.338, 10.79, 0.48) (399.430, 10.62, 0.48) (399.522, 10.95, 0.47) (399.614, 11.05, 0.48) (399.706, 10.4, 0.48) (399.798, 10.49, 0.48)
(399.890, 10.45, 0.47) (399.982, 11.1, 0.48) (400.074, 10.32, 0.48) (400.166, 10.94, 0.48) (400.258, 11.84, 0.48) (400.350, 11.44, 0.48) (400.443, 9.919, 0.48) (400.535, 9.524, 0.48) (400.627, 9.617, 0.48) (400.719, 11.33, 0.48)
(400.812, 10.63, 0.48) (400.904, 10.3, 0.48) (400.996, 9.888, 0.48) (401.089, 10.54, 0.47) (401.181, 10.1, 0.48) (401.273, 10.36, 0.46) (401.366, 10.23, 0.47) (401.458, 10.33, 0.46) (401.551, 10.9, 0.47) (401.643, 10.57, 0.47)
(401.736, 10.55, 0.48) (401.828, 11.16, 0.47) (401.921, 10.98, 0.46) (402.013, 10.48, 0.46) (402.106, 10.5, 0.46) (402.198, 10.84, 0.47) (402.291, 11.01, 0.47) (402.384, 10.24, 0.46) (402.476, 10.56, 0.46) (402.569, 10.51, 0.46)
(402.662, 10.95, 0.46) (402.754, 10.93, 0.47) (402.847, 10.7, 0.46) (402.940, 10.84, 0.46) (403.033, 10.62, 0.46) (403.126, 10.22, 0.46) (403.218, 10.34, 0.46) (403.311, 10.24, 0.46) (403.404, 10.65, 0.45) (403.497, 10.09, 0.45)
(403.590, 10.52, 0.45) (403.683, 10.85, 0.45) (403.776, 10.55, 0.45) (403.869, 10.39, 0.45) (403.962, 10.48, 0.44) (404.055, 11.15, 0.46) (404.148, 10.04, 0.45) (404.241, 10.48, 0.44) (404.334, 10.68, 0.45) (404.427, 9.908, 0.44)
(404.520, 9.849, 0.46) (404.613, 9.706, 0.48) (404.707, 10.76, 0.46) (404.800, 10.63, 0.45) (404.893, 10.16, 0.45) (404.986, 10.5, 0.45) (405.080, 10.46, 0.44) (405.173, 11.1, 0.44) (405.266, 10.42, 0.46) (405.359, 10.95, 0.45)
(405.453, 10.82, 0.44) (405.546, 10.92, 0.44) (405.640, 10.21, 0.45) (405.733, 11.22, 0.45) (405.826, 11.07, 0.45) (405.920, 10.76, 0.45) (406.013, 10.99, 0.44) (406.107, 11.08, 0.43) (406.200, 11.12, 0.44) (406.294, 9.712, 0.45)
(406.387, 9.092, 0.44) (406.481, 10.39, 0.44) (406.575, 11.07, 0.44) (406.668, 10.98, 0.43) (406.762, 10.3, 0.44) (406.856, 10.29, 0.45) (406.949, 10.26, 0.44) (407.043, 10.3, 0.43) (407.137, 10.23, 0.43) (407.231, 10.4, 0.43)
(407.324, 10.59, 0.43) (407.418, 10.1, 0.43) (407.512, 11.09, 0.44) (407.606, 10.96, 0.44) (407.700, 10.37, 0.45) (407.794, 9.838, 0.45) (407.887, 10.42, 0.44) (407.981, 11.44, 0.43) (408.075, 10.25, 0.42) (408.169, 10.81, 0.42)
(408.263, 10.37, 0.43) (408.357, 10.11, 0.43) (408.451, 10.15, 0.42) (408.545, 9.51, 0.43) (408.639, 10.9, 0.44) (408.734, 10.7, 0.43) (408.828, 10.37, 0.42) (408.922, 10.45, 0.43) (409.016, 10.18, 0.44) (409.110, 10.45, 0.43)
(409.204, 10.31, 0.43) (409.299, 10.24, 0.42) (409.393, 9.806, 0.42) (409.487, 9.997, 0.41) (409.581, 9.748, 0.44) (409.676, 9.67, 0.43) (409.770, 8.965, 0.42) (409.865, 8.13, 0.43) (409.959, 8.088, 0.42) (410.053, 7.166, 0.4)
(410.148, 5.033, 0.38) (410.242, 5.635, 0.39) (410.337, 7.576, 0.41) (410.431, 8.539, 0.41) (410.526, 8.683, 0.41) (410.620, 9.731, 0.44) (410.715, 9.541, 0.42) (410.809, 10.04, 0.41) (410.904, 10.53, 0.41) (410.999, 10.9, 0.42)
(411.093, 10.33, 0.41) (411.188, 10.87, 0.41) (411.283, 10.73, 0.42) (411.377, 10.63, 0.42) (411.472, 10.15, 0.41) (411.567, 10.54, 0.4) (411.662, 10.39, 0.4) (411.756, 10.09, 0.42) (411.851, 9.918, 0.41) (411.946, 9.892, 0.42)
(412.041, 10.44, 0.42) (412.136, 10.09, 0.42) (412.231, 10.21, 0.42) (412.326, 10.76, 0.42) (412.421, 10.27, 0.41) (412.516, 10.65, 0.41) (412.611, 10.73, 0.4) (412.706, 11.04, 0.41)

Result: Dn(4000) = 1.2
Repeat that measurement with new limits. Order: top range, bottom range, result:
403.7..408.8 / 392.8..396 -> 1.32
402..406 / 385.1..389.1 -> 1.20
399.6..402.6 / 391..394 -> 1.30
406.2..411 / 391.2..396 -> 1.19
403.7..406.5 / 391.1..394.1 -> 1.33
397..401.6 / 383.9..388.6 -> 1.07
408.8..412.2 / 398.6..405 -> 0.95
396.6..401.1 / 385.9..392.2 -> 1.02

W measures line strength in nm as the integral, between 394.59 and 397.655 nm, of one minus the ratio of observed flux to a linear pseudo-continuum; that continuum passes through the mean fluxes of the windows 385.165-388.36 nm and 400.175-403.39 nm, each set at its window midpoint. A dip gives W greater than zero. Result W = 0.67 nm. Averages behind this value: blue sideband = 10.1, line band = 8.11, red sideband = 10.6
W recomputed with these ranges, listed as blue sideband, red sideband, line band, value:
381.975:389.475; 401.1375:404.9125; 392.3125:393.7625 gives 0.413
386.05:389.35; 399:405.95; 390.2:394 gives 0.371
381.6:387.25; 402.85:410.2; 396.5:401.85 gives 0.281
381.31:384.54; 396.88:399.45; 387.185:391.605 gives -0.282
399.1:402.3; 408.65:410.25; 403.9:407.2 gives -0.225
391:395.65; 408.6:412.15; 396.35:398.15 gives 0.386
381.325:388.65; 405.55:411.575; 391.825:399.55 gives 0.800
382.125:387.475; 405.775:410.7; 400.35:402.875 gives -0.205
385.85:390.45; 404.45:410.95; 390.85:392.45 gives -0.086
